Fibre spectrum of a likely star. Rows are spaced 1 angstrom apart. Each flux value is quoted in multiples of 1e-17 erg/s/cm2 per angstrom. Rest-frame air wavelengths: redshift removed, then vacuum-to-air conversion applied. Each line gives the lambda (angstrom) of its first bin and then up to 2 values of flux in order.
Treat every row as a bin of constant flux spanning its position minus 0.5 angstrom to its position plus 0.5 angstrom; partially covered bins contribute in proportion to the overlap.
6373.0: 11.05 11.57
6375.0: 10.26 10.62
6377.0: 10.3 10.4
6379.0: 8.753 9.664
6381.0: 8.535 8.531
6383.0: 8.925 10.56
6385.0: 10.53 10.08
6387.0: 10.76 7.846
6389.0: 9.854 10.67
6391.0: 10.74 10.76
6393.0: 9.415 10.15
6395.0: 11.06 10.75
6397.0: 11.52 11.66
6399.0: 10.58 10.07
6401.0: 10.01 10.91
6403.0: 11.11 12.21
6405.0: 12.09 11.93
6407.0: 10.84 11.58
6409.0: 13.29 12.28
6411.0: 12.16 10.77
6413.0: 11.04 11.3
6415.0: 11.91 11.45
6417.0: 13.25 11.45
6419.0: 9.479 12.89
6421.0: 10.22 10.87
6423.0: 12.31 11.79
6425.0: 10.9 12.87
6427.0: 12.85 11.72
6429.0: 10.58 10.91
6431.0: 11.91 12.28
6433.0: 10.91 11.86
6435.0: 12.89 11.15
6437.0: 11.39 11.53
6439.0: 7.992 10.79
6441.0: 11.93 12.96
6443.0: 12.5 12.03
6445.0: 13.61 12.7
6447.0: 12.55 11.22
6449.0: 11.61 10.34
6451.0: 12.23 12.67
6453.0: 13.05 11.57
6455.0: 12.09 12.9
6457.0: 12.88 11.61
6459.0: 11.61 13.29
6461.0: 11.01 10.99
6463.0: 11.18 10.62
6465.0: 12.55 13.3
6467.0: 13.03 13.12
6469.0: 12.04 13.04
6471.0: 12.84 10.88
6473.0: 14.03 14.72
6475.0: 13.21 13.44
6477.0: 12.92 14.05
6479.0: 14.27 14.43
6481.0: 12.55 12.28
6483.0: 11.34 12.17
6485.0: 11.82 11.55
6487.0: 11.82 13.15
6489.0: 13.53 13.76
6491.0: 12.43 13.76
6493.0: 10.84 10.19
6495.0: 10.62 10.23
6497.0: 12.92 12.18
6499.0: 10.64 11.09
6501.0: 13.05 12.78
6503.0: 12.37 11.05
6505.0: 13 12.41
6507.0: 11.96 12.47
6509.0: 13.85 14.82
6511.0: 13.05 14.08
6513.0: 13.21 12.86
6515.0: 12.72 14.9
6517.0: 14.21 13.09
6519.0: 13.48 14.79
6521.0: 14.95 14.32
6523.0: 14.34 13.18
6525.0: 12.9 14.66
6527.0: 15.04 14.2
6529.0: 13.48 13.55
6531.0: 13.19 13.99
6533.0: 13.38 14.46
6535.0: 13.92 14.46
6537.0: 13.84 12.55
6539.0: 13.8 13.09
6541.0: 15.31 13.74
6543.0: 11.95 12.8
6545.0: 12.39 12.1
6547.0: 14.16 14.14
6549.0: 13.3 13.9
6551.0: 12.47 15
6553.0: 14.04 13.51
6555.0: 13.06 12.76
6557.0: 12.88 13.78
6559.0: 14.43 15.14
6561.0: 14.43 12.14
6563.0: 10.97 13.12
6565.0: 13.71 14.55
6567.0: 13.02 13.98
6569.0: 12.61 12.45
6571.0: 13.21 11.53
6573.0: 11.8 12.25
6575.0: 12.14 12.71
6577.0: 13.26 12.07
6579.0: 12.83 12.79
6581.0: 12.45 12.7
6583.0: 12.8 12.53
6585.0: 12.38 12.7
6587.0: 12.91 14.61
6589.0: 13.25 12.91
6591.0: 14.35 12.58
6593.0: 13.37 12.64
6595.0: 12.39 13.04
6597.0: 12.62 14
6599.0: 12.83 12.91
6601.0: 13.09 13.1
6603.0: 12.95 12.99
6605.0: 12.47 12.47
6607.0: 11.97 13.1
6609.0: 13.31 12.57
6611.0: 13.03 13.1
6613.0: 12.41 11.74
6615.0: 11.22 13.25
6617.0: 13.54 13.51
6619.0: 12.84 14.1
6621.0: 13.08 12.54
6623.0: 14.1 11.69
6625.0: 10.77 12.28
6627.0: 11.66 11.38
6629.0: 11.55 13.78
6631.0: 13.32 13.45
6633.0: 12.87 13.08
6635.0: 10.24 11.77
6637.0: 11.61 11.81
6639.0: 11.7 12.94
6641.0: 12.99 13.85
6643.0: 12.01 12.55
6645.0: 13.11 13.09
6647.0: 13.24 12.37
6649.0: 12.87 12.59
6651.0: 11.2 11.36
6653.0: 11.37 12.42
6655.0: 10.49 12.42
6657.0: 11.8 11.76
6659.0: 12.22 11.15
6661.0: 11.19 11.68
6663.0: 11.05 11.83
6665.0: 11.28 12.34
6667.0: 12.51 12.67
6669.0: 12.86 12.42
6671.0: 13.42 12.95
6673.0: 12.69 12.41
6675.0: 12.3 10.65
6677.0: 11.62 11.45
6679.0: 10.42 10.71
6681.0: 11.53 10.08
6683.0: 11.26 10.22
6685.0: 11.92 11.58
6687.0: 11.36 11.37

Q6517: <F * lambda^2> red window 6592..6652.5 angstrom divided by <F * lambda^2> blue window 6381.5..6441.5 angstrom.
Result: 1.2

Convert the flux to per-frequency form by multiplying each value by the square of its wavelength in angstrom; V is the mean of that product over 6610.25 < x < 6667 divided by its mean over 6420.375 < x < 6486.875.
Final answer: 1.07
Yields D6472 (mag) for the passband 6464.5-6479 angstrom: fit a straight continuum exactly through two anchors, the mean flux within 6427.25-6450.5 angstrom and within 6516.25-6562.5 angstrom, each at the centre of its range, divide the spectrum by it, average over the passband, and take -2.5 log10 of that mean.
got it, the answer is -0.069 mag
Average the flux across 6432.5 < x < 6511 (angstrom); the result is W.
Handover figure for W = 12.3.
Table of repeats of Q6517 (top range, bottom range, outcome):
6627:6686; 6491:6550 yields 0.95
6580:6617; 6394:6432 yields 1.19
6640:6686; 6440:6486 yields 1.02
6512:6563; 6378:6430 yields 1.30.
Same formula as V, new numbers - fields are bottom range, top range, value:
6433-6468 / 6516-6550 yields 1.18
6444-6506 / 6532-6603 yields 1.10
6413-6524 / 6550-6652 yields 1.08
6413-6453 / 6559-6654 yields 1.15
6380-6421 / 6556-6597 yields 1.26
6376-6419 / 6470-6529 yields 1.25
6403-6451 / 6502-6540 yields 1.20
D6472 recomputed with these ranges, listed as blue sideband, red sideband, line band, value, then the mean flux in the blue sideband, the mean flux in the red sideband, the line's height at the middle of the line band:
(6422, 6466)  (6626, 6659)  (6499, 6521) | -0.10 mag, 11.8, 12.3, 12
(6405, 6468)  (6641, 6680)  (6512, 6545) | -0.15 mag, 11.8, 12.1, 11.9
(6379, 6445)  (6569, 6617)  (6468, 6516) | -0.07 mag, 11.1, 12.8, 11.8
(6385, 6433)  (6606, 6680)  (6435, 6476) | -0.07 mag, 11.2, 12.3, 11.4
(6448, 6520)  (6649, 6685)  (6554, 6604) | -0.08 mag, 12.5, 11.7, 12.1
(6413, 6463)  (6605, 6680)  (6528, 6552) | -0.13 mag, 11.8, 12.3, 12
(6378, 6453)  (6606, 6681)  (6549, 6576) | -0.11 mag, 11.2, 12.3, 11.9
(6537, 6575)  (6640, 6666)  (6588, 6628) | -0.02 mag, 13.2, 12.1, 12.6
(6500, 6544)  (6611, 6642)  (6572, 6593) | 0.01 mag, 13.5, 12.5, 12.9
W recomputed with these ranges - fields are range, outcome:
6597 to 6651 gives 12.6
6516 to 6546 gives 13.8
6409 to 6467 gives 11.8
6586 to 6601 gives 13.2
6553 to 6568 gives 13.4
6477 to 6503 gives 12.3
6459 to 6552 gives 13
